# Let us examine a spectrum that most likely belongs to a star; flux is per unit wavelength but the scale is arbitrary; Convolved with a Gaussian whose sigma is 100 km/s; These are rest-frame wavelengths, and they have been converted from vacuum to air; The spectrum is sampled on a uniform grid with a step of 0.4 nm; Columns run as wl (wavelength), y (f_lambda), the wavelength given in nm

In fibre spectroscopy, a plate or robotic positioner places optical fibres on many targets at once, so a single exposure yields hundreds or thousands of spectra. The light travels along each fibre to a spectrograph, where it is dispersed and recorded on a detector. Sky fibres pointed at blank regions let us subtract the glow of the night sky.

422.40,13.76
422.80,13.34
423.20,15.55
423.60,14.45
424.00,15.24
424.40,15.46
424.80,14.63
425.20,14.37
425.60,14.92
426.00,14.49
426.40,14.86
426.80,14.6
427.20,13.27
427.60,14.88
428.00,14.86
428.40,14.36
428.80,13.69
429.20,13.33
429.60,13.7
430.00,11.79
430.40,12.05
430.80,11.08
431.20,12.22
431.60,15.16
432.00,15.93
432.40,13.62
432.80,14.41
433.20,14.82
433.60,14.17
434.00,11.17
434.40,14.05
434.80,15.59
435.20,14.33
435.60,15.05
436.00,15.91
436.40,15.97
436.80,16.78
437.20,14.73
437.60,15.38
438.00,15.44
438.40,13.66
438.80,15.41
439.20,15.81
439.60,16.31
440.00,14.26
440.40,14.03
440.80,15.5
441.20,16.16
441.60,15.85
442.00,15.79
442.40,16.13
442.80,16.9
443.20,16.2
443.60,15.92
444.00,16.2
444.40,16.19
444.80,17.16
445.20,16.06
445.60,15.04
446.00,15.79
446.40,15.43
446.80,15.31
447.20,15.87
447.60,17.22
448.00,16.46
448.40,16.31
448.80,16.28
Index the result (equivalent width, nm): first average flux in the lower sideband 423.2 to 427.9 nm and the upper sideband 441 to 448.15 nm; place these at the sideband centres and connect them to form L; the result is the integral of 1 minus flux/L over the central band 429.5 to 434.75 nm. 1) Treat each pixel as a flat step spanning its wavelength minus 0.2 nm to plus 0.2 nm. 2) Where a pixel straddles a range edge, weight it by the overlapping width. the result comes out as 0.60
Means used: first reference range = 14.7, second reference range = 16.1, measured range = 13.5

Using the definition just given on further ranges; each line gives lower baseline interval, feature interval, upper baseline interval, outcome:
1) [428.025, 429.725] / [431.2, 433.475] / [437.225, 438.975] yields -0.04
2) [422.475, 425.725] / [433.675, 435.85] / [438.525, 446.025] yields 0.18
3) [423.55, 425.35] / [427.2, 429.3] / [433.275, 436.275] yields 0.07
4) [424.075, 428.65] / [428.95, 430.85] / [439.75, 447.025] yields 0.30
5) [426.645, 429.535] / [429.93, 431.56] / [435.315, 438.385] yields 0.27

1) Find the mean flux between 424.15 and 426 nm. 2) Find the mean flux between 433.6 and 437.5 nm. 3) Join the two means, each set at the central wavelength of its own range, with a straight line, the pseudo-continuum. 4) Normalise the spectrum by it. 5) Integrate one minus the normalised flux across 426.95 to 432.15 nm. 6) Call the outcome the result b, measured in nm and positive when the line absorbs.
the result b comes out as 0.45 nm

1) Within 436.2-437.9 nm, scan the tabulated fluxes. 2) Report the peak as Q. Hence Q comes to 16.78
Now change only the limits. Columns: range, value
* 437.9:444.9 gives 17.16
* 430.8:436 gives 15.93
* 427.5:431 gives 14.88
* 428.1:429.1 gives 14.36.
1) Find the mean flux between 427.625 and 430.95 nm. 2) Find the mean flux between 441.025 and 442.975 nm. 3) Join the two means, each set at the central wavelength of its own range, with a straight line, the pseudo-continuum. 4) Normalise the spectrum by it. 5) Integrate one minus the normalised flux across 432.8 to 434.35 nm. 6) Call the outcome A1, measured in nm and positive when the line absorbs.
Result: 0.07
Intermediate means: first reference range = 13.2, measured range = 13.6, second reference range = 16.2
